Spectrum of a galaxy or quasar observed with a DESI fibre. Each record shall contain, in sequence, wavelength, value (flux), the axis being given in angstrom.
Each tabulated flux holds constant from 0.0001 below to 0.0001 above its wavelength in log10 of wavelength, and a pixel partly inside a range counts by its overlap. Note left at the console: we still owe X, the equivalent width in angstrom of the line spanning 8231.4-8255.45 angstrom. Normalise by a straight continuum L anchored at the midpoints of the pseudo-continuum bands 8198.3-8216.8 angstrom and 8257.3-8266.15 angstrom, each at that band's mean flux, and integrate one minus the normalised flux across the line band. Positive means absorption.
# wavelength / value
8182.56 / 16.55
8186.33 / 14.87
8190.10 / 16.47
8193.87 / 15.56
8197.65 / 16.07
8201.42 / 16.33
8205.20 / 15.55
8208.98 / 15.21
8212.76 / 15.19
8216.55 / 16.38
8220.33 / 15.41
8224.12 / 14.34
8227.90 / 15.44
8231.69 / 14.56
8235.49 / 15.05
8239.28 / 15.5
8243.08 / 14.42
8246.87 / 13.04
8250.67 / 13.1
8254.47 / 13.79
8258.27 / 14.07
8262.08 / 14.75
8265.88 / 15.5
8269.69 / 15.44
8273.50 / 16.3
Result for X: 1.4 angstrom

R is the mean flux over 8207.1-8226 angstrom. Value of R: 15.3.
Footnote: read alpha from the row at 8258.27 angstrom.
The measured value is 14.07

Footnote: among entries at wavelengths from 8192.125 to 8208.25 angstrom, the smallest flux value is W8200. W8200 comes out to 15.55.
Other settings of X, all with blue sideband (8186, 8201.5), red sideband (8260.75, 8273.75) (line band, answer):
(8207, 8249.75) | 2.1 angstrom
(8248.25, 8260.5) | 1.5 angstrom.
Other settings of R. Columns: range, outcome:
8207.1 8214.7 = 15.2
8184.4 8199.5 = 15.7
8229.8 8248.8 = 14.5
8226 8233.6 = 15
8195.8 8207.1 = 16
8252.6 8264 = 14.2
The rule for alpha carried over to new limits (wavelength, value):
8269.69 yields 15.44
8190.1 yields 16.47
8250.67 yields 13.1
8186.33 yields 14.87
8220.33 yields 15.41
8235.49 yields 15.05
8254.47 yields 13.79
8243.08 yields 14.42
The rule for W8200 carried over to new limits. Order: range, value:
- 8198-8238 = 14.34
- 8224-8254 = 13.04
